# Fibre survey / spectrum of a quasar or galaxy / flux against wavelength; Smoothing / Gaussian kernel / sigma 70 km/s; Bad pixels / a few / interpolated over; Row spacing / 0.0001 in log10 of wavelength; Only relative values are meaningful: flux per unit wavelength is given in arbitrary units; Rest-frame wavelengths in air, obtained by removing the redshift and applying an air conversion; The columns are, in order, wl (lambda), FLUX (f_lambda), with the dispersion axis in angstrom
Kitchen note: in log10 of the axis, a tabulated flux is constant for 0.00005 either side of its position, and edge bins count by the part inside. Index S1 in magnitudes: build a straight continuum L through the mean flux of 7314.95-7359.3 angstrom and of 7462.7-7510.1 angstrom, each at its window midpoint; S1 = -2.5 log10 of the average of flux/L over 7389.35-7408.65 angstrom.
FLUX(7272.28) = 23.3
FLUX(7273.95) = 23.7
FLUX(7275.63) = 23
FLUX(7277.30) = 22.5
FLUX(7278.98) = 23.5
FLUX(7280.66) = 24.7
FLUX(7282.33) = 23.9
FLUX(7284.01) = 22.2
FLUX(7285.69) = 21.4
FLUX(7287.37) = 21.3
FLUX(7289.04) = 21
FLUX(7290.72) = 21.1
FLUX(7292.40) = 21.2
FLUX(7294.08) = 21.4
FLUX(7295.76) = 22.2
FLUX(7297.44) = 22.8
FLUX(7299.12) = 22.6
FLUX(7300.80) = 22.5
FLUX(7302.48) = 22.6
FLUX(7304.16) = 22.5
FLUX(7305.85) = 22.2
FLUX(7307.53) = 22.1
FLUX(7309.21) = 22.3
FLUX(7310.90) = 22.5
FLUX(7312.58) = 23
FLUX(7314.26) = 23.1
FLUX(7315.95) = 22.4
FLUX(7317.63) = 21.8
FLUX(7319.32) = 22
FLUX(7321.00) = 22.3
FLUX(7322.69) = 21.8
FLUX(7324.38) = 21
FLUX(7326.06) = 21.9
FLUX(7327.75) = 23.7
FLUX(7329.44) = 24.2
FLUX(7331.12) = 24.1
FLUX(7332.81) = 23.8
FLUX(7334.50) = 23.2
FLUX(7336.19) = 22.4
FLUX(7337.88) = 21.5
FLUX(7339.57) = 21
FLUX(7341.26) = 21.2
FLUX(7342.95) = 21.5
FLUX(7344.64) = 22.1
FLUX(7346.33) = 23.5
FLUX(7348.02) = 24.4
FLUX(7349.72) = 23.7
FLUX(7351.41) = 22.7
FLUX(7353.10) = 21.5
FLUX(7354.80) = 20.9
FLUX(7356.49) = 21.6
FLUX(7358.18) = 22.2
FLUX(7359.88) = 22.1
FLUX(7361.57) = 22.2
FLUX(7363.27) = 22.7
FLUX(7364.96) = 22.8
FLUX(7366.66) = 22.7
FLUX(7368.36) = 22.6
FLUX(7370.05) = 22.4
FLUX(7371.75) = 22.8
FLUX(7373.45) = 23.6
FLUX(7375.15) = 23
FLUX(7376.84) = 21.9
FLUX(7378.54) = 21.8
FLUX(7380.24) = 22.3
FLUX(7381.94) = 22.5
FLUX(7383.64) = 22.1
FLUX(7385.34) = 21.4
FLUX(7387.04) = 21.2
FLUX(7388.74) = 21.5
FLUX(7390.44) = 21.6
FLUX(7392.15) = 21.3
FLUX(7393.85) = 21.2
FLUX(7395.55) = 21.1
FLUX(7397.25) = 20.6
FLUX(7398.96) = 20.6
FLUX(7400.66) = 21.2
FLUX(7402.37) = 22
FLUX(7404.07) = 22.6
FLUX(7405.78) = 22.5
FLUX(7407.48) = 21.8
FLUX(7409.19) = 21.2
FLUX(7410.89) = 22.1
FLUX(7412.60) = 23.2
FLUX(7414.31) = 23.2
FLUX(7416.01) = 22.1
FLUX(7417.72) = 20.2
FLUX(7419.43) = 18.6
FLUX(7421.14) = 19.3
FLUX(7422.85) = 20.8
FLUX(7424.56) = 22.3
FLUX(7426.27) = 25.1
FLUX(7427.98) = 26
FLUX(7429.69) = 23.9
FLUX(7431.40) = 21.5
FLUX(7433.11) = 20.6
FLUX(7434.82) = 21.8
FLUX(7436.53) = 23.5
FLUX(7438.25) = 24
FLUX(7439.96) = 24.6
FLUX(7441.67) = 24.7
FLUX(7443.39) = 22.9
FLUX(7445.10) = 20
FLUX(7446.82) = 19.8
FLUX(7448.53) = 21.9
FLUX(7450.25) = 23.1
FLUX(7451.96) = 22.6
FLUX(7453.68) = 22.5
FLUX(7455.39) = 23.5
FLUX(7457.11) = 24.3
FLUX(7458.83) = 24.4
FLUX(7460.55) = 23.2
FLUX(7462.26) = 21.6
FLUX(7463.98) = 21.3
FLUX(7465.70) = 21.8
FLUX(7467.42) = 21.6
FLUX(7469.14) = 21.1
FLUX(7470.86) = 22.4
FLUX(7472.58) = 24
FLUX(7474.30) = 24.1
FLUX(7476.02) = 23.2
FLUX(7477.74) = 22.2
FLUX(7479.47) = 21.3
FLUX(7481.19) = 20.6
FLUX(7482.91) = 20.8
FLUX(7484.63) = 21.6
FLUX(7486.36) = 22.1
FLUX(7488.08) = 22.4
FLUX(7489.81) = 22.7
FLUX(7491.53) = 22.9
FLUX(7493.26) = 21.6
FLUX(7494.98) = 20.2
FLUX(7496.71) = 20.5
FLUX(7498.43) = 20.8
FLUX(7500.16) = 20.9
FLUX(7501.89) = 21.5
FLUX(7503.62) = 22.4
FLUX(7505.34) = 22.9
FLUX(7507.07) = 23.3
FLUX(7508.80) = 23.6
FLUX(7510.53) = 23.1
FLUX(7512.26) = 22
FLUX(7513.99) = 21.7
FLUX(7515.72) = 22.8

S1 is 0.037 mag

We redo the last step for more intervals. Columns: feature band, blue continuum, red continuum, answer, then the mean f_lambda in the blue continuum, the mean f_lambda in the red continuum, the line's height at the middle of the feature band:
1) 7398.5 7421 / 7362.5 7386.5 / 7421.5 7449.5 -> 0.05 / 22.5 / 22.7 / 22.6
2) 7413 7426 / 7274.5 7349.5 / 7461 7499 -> 0.05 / 22.5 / 21.9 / 22.1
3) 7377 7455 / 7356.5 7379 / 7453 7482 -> 0.02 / 22.5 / 22.5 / 22.5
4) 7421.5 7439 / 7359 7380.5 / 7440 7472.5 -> -0.02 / 22.5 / 22.5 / 22.5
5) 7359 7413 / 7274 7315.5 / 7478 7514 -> 0.01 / 22.4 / 21.9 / 22.2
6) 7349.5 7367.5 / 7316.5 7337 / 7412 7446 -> 0.02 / 22.7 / 22.4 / 22.6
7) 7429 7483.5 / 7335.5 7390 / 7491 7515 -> -0.02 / 22.2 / 21.9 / 22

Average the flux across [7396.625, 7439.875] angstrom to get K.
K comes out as 22.1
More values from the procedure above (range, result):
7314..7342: 22.4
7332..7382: 22.4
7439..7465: 22.7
